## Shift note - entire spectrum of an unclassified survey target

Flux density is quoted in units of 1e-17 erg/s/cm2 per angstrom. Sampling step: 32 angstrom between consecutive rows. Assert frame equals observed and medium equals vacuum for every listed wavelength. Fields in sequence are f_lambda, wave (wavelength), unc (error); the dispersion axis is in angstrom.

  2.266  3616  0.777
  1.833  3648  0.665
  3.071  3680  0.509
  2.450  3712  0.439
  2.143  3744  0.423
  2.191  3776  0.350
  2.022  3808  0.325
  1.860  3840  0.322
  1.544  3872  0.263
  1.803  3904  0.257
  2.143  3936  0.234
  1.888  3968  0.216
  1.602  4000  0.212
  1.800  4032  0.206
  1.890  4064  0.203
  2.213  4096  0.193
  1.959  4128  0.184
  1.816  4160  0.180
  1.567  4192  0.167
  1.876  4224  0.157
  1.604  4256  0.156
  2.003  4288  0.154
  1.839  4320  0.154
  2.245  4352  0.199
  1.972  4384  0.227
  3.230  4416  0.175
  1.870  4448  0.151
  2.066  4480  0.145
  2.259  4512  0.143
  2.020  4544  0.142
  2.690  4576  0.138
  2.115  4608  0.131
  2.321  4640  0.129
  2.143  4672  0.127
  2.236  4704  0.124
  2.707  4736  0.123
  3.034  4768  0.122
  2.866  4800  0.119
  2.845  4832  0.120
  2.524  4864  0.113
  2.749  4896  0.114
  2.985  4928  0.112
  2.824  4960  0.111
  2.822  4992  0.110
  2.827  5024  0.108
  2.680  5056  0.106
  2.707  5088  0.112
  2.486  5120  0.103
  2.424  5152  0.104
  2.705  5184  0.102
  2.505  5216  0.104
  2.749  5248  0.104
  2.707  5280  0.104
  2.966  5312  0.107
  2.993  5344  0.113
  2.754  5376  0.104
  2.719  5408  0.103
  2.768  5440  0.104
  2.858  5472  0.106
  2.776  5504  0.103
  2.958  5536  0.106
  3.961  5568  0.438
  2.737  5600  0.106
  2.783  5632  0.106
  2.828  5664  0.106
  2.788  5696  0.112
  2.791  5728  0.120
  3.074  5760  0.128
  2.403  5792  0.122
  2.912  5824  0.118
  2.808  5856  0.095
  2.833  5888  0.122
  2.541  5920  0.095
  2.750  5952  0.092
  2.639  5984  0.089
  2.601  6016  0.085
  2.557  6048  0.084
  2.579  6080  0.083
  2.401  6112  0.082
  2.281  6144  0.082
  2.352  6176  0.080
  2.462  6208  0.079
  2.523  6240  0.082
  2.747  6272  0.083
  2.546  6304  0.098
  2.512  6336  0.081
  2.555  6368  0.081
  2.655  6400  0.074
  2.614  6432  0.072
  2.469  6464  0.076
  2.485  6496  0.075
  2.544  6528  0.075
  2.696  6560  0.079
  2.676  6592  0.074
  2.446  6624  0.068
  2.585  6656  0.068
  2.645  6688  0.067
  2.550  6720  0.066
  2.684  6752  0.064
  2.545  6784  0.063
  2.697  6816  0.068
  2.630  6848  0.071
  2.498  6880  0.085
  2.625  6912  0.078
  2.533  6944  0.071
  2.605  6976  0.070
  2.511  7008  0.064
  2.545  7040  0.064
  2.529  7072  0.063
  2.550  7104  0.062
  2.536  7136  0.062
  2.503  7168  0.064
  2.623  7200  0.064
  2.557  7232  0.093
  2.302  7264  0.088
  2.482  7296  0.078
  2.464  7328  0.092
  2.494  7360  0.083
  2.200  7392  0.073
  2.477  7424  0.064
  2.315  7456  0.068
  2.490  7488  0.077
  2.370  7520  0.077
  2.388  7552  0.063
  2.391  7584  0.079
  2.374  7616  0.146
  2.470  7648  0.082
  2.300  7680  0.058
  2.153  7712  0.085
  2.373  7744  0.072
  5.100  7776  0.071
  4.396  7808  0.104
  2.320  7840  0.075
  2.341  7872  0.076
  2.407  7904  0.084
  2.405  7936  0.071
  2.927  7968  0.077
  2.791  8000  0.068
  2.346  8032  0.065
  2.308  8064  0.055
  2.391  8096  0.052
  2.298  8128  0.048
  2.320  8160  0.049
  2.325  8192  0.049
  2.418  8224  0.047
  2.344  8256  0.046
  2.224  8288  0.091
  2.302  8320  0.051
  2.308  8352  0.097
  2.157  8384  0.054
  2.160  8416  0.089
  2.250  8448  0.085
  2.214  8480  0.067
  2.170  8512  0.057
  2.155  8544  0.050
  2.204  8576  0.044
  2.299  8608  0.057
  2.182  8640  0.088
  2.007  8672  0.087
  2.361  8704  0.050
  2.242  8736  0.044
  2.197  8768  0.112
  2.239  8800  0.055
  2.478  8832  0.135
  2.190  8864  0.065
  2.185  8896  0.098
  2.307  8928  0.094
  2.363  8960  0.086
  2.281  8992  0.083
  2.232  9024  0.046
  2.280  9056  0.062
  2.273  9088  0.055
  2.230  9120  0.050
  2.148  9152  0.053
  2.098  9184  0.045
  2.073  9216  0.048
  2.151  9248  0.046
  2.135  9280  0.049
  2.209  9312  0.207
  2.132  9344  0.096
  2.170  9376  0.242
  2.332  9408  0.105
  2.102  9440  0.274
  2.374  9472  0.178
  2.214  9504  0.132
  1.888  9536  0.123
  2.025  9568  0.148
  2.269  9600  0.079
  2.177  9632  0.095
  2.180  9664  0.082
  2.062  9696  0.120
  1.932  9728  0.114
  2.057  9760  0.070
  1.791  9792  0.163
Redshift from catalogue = 0.187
